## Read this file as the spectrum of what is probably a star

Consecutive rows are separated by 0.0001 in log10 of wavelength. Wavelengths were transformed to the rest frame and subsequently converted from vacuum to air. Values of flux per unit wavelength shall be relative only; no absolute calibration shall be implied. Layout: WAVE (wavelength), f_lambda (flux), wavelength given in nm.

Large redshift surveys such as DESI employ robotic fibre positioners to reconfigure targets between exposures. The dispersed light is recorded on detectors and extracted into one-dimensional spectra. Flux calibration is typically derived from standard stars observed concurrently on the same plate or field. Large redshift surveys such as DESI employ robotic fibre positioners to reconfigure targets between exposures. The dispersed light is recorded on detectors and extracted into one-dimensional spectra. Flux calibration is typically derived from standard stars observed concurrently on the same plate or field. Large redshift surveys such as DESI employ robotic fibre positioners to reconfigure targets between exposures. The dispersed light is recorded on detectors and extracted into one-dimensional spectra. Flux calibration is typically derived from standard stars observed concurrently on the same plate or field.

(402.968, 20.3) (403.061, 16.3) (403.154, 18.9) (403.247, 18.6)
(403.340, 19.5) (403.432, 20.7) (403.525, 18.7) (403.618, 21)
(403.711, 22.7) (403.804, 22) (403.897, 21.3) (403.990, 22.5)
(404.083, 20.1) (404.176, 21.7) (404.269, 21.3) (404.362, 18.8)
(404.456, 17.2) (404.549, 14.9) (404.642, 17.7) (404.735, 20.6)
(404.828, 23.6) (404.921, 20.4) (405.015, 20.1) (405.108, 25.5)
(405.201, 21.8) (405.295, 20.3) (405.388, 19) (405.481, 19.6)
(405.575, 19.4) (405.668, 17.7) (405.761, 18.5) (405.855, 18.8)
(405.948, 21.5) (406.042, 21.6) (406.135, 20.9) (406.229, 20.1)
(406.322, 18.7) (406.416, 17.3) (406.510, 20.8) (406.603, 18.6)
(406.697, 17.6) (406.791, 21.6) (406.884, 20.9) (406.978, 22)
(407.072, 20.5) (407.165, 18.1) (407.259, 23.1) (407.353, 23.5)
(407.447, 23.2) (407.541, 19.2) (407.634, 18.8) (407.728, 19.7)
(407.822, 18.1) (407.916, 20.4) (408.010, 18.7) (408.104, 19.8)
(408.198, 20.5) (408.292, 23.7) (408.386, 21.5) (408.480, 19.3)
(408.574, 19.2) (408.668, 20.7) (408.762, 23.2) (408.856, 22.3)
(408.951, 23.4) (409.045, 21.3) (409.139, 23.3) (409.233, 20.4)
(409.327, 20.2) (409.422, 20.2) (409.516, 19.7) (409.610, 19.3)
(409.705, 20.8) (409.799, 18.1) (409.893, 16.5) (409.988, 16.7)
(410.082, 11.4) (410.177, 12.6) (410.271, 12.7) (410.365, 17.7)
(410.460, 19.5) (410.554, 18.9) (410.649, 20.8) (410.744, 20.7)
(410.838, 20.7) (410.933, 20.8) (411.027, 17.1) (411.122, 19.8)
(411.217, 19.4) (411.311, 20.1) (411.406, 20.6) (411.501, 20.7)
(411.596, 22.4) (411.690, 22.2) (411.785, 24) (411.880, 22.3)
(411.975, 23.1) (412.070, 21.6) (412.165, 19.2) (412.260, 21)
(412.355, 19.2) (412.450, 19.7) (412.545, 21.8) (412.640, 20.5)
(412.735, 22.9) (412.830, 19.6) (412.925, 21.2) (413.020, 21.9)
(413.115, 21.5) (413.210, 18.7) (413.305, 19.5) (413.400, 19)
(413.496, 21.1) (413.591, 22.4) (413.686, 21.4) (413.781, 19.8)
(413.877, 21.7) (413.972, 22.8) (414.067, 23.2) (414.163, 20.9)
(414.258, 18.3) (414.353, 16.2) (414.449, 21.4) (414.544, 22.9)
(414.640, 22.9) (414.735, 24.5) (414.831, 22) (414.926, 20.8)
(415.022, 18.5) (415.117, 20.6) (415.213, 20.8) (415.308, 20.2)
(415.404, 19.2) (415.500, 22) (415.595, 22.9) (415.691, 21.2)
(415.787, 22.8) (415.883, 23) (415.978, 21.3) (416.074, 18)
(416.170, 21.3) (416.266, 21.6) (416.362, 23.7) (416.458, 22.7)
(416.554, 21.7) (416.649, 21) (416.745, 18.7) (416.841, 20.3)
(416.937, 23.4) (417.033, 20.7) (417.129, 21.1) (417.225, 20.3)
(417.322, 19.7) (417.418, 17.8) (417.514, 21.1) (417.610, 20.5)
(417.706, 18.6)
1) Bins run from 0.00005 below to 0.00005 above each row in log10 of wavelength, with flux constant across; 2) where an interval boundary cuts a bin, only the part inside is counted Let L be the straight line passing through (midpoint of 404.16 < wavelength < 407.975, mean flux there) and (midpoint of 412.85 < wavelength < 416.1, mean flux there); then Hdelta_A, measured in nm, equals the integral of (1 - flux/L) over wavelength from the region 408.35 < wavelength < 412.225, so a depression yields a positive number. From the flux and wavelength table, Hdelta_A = 0.129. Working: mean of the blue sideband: 20.1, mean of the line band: 19.9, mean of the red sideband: 21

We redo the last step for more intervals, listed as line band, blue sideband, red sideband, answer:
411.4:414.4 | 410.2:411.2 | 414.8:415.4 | -0.22 nm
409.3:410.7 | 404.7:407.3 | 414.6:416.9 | 0.21 nm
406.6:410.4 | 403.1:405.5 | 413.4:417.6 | 0.16 nm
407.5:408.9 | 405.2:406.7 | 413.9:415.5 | -0.03 nm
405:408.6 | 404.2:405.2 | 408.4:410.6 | -0.11 nm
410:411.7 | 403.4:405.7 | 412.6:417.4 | 0.17 nm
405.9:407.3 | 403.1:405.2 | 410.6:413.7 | 0.02 nm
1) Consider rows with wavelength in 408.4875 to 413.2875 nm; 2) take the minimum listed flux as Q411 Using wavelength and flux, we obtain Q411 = 11.4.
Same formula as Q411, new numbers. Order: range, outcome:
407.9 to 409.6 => 18.7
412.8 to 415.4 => 16.2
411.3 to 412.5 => 19.2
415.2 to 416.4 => 18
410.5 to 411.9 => 17.1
